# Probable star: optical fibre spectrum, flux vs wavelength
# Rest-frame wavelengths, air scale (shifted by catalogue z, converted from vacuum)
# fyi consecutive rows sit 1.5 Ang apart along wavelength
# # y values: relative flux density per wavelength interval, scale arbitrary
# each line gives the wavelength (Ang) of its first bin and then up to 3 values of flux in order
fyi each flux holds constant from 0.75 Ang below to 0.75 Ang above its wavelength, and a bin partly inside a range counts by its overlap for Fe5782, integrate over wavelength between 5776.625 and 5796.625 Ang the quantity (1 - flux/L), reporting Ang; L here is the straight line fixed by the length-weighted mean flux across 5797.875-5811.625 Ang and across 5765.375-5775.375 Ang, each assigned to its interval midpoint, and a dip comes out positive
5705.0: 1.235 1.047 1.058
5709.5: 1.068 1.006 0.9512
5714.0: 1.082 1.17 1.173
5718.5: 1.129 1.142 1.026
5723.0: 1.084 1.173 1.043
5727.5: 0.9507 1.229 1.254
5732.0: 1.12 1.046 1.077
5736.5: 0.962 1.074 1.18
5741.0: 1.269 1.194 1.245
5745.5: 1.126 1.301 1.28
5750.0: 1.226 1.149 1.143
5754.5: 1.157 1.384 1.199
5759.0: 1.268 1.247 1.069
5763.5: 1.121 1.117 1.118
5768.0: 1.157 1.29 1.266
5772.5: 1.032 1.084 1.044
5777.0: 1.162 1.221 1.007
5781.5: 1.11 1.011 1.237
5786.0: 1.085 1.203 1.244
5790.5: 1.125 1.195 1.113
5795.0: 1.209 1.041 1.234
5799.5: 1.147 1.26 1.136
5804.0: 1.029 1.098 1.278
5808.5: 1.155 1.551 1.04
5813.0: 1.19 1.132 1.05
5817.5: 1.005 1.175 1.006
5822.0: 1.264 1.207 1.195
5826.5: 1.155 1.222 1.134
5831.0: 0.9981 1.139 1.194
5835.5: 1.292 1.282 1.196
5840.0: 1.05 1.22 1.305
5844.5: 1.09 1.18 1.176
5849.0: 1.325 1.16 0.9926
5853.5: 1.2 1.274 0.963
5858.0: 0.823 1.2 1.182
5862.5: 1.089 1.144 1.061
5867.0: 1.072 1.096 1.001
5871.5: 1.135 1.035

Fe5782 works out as 0.5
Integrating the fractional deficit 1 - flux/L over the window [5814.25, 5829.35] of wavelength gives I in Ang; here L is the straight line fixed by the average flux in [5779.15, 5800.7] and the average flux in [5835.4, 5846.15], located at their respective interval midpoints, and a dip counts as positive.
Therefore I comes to 0.5 Ang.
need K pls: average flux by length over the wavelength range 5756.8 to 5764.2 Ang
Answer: 1.18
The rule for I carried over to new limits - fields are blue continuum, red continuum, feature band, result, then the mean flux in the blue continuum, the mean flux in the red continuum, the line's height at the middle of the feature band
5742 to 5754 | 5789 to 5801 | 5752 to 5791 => 0.9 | 1.21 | 1.16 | 1.19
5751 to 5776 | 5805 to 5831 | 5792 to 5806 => 0.3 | 1.17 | 1.16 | 1.17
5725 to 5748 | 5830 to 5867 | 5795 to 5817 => -0.4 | 1.14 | 1.15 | 1.14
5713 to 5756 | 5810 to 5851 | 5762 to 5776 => 0.2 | 1.15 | 1.17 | 1.15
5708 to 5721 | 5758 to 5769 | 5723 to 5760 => -1.3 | 1.09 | 1.16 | 1.13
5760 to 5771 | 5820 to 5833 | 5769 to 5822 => 0.4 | 1.17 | 1.15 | 1.16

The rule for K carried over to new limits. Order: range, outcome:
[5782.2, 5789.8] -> 1.16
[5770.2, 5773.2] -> 1.15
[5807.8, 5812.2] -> 1.25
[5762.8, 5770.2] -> 1.16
